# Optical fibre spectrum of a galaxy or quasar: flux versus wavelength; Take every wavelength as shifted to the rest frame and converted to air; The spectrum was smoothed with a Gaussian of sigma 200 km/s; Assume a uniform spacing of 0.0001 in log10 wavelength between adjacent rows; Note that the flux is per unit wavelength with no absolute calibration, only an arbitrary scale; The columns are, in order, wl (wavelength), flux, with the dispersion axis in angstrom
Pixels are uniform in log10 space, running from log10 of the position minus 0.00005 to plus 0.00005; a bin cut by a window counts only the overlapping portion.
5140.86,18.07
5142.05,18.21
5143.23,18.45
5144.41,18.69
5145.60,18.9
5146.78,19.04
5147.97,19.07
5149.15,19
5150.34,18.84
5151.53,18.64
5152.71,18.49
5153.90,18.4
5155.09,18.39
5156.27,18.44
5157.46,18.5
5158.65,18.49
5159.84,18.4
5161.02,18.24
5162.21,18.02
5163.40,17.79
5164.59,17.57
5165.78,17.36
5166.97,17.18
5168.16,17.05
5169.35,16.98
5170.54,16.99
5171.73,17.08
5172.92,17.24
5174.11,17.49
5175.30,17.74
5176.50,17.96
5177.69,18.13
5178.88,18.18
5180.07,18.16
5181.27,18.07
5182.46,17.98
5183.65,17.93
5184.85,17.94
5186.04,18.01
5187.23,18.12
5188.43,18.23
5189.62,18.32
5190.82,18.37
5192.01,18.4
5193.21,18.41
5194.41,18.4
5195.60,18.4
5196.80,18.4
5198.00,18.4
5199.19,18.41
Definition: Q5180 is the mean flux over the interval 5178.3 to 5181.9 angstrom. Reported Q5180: 18.1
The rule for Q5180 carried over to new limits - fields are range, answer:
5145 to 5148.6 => 19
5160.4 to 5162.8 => 18.2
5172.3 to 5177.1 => 17.6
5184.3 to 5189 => 18.1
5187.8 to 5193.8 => 18.3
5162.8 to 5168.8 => 17.4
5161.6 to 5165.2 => 17.8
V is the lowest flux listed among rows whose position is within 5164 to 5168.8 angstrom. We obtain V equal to 17.05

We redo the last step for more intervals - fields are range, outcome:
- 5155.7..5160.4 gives 18.4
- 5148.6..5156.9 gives 18.39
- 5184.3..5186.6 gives 17.94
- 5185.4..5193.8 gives 18.01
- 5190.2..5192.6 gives 18.37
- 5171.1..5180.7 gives 17.08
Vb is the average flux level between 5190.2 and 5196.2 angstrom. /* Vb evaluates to 18.4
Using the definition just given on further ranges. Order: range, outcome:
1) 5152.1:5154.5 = 18.4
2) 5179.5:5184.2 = 18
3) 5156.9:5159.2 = 18.5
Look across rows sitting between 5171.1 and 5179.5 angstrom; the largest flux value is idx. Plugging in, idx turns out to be 18.18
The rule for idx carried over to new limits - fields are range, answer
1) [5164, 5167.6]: 17.57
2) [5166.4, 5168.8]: 17.18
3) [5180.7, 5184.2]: 18.07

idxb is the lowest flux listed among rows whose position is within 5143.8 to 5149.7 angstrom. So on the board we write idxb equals 18.69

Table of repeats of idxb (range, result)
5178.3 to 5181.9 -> 18.07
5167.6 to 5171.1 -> 16.98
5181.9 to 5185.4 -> 17.93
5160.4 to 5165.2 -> 17.57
